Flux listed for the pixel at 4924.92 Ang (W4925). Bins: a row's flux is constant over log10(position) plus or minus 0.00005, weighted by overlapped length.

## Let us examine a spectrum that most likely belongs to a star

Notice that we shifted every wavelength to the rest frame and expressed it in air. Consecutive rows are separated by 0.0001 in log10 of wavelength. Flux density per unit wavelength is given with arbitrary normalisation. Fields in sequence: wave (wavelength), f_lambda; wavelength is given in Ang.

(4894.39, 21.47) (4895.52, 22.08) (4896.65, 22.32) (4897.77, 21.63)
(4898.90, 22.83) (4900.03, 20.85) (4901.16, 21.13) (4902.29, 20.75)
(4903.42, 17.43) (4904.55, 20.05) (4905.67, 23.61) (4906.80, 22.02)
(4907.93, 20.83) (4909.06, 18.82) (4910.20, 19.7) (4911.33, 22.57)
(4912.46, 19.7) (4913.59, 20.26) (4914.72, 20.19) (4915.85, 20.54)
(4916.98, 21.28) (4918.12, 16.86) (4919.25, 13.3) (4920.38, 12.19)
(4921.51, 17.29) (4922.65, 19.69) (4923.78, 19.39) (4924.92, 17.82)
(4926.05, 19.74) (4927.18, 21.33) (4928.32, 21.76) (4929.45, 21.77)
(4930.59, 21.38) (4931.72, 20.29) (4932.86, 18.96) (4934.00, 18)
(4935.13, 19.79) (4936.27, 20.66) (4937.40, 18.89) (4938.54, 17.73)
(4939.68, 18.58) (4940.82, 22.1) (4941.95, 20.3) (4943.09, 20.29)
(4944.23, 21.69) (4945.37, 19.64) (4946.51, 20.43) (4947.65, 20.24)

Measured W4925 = 17.82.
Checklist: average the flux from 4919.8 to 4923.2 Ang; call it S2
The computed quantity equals 16.4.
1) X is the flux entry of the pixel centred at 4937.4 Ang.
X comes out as 18.89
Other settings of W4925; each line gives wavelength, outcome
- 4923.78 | 19.39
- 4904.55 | 20.05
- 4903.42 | 17.43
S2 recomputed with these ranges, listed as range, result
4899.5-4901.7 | 21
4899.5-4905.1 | 20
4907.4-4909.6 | 19.8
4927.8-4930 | 21.8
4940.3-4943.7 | 20.9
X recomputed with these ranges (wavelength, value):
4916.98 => 21.28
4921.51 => 17.29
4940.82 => 22.1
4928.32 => 21.76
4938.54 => 17.73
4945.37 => 19.64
